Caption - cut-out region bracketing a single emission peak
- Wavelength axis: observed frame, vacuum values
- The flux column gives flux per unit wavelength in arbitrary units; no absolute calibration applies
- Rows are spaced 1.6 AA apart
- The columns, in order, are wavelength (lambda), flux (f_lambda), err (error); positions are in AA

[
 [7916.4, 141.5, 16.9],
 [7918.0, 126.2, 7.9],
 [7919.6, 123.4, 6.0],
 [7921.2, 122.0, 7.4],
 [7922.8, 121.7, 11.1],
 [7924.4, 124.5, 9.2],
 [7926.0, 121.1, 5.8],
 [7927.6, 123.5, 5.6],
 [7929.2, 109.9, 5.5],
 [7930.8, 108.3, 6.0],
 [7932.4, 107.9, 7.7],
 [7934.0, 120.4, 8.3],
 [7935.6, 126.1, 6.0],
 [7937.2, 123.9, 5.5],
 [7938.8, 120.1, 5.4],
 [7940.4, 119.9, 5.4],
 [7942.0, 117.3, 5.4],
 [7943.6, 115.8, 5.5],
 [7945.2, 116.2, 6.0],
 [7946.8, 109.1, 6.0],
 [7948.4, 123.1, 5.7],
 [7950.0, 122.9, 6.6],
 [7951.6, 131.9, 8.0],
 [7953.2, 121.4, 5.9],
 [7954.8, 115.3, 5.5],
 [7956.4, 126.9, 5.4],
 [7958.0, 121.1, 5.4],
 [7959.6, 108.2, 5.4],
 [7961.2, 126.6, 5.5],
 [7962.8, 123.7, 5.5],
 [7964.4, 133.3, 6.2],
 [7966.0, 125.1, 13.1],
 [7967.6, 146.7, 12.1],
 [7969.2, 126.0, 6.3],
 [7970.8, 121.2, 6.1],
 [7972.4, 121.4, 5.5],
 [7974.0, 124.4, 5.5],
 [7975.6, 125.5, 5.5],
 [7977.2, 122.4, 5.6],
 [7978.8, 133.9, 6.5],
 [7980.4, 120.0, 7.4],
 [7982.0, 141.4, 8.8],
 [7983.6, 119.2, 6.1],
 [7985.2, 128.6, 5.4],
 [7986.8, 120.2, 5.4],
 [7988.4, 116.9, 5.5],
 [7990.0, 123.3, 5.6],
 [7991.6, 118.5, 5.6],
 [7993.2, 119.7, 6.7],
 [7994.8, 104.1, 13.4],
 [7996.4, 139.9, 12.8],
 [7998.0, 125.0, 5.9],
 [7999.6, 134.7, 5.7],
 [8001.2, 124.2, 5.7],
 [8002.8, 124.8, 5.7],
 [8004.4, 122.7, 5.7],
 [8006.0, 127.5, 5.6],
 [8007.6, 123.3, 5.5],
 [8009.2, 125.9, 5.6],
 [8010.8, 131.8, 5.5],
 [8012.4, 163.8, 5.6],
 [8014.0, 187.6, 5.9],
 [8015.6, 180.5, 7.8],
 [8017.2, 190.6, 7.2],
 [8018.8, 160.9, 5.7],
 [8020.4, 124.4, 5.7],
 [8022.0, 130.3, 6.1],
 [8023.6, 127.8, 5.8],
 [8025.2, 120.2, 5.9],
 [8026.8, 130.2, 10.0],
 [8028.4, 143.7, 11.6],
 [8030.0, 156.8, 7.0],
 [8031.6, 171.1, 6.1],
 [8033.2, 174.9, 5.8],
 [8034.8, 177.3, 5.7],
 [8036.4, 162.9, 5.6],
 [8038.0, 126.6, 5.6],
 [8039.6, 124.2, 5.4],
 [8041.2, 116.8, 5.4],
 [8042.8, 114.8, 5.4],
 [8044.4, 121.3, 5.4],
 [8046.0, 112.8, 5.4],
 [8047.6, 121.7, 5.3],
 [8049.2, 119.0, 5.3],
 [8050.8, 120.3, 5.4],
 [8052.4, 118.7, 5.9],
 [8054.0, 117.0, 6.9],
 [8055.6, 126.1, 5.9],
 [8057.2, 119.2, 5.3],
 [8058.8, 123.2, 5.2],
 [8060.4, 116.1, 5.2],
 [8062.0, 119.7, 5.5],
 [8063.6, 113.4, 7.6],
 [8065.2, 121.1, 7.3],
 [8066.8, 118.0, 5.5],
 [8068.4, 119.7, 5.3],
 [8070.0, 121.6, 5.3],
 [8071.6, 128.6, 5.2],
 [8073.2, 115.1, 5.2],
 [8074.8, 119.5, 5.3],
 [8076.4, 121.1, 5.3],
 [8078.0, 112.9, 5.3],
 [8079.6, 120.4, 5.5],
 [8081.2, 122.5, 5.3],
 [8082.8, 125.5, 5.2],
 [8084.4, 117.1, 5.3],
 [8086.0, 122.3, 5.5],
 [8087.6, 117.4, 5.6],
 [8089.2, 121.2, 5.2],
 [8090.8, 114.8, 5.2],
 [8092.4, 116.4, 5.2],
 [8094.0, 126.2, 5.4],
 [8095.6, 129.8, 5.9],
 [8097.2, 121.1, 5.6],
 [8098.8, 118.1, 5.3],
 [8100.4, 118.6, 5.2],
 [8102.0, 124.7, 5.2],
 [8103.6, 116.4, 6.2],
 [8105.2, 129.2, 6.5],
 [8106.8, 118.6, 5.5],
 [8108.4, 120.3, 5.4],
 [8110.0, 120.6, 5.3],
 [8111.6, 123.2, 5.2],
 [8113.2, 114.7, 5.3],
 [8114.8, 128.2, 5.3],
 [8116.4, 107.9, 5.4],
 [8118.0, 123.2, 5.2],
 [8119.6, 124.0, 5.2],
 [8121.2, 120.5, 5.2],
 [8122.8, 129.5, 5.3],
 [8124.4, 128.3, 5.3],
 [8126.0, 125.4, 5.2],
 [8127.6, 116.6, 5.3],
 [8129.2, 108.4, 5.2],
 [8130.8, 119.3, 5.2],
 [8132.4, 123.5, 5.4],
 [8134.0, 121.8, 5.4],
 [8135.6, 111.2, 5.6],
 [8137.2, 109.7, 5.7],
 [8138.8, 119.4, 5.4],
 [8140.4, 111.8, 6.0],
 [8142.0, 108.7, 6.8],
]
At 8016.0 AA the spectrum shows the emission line [S II] 6716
